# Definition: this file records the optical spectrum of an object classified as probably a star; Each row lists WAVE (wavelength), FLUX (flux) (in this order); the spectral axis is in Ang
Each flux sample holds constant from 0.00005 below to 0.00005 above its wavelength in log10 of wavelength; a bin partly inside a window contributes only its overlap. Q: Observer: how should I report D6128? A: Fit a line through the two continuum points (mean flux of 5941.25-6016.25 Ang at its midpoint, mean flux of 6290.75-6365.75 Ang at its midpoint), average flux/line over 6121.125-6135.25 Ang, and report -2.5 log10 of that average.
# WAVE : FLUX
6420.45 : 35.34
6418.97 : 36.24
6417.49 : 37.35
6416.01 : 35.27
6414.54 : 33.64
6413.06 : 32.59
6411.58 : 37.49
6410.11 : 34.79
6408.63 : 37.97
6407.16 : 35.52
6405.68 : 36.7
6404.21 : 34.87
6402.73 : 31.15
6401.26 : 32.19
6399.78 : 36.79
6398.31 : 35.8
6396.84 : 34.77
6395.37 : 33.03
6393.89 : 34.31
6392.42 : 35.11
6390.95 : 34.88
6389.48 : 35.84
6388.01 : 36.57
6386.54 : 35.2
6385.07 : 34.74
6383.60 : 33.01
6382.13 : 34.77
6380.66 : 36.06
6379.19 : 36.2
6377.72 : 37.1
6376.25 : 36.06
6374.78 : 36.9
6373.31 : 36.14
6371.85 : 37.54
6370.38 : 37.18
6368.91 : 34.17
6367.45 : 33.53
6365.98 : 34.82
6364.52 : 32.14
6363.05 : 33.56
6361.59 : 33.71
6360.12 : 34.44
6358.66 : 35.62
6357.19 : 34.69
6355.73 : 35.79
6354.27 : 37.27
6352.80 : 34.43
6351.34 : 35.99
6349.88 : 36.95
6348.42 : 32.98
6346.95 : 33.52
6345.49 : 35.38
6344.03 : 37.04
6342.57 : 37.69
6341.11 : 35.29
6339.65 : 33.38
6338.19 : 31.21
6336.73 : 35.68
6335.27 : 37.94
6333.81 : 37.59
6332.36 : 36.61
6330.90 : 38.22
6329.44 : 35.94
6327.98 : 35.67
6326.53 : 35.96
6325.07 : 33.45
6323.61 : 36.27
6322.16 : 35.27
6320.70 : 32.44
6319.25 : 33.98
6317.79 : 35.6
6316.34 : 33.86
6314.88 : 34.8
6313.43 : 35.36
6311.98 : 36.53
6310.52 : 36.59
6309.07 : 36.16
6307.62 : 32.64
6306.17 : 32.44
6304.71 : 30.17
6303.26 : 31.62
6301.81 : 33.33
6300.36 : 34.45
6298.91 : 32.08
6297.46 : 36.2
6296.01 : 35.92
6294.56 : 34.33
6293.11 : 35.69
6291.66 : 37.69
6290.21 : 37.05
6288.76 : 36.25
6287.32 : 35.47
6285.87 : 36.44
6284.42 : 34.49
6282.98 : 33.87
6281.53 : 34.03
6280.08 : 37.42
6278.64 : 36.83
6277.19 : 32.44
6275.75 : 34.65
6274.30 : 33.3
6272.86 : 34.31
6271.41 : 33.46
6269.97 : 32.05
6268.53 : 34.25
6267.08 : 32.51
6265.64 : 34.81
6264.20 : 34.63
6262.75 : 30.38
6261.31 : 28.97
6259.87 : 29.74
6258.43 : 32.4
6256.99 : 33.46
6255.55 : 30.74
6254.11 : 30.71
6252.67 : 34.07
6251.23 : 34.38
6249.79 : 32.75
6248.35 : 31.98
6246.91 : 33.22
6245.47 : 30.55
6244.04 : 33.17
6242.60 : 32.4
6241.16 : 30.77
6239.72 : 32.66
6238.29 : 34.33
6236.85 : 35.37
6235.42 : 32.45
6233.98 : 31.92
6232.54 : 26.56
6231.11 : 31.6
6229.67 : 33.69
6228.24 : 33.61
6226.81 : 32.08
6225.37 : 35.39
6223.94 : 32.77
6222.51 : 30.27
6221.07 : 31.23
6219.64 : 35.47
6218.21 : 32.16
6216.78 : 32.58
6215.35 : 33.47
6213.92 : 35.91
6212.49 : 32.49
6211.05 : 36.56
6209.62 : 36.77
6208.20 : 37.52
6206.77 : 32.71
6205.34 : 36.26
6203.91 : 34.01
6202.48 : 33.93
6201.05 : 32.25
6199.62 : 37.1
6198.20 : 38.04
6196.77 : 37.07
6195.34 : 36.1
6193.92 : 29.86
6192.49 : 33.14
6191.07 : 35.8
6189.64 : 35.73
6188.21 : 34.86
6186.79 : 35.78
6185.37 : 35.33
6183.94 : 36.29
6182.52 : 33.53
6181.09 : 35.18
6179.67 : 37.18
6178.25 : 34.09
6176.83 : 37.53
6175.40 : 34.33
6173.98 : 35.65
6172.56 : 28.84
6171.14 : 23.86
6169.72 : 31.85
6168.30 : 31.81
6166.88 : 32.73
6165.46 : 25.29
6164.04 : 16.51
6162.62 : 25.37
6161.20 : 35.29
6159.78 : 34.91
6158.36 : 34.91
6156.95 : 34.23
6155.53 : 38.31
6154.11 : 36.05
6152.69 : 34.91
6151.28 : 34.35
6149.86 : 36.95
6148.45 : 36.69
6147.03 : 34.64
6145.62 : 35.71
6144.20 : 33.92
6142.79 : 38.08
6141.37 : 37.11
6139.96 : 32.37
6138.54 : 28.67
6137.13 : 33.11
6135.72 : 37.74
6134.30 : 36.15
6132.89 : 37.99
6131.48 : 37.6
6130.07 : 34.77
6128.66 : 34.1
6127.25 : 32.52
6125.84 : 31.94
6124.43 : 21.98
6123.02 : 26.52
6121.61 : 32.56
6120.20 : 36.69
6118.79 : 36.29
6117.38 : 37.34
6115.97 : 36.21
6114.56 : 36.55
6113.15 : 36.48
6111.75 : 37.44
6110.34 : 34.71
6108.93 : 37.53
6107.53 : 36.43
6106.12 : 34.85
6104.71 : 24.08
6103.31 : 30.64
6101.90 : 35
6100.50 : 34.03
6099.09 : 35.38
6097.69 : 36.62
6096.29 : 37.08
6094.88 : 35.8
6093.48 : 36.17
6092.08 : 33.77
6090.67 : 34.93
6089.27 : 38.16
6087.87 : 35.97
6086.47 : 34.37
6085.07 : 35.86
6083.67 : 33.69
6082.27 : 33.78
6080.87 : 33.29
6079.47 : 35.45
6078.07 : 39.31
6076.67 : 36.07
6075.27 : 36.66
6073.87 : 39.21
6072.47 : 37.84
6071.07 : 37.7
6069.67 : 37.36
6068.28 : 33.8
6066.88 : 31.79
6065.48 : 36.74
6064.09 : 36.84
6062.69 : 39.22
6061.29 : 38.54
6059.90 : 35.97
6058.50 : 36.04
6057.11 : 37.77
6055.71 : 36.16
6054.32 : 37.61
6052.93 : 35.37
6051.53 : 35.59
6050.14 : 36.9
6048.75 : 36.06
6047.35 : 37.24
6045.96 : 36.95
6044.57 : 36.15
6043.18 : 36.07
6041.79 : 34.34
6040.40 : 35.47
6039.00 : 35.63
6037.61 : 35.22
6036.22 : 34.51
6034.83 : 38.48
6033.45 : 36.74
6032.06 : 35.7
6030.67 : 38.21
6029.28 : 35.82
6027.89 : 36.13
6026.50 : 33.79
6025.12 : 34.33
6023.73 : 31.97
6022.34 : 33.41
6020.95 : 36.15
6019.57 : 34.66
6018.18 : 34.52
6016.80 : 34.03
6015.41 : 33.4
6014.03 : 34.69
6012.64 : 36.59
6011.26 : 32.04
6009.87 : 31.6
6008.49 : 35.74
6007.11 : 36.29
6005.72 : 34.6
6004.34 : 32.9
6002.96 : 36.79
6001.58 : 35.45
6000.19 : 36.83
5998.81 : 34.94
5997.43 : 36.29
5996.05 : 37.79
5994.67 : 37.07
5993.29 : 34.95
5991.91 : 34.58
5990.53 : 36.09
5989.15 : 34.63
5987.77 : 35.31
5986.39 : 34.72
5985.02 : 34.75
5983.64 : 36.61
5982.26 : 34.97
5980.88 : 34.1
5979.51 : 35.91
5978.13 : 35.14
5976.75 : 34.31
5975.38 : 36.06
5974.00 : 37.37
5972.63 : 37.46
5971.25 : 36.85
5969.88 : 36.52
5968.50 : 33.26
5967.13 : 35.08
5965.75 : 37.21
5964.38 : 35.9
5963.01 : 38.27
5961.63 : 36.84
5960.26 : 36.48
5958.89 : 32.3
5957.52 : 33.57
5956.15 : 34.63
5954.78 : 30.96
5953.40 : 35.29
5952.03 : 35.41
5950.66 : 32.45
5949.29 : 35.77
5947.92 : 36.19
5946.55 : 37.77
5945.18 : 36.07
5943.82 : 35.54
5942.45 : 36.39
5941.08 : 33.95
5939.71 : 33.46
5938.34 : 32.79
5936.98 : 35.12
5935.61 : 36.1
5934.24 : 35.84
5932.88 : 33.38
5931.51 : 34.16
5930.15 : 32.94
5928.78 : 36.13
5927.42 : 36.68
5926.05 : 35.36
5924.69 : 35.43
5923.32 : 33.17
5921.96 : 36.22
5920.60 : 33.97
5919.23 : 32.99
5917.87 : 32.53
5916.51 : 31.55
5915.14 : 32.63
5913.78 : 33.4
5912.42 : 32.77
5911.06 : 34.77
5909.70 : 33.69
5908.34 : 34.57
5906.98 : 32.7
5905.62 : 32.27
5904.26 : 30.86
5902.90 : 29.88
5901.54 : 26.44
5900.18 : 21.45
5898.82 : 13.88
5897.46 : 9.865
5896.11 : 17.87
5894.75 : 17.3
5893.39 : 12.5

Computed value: 0.08 mag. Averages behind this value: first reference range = 35.3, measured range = 32.7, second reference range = 34.9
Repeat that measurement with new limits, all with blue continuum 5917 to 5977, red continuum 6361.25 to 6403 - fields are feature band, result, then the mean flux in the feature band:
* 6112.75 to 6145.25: 0.03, 34.2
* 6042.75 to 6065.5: -0.05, 36.8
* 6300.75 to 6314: 0.04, 33.9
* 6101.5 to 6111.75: 0.05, 33.5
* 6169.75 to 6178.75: 0.09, 32.3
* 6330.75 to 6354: -0.02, 35.6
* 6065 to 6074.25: -0.04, 36.2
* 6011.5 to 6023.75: 0.02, 34.4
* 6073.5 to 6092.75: -0.02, 35.7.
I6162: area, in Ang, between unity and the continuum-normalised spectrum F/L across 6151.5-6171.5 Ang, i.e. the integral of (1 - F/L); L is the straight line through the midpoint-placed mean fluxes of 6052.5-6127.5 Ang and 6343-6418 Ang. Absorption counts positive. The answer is 2.2 Ang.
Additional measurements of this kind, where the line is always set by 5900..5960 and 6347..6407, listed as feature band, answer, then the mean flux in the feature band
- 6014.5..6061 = -2.2 Ang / 35.7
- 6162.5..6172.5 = 2.2 Ang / 27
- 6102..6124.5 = 0.3 Ang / 33.9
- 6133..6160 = -0.7 Ang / 35.3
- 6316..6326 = 0.1 Ang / 34.5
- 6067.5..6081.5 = -1.0 Ang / 36.6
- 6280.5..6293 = -0.3 Ang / 35.7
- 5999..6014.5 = -0.4 Ang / 34.9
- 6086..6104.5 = -0.4 Ang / 34.9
